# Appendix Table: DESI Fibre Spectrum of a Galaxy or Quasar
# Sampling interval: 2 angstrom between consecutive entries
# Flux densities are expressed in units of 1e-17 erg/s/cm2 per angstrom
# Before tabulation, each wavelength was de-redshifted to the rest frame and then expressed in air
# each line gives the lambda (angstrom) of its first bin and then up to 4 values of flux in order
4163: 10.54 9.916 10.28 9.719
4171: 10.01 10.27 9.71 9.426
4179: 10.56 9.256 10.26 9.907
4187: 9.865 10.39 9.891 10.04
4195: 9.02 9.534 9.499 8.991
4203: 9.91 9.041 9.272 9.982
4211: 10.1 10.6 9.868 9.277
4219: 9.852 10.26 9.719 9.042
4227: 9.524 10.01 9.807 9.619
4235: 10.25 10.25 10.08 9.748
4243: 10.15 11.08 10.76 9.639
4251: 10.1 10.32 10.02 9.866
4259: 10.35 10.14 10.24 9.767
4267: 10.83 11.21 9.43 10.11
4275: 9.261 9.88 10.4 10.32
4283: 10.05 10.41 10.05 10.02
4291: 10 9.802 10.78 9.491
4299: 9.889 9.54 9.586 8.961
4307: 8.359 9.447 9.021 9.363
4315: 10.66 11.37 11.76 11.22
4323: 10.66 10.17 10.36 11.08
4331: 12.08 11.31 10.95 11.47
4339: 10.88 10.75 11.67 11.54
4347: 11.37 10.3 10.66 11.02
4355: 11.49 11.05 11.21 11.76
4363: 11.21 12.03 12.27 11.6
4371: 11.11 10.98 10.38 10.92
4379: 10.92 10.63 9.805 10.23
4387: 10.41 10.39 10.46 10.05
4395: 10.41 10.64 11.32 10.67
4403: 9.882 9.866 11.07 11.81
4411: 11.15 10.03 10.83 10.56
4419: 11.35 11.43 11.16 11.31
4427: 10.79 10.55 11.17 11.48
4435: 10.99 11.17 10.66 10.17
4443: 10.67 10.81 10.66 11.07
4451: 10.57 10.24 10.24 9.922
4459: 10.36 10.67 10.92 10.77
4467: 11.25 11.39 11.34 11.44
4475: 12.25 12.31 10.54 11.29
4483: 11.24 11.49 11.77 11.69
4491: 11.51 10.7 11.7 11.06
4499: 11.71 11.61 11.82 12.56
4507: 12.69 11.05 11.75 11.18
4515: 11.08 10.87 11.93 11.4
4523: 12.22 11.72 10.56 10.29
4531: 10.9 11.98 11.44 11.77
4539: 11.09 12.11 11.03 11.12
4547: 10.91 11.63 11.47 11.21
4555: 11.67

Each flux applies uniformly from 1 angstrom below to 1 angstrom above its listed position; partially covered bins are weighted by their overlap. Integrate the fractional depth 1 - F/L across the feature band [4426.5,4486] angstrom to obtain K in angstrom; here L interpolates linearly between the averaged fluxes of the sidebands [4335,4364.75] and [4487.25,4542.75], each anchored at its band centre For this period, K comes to 2.3 angstrom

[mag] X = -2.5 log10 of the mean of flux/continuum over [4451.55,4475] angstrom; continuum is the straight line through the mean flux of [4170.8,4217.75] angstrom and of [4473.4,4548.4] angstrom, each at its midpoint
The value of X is 0.04 mag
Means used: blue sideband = 9.78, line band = 10.8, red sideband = 11.5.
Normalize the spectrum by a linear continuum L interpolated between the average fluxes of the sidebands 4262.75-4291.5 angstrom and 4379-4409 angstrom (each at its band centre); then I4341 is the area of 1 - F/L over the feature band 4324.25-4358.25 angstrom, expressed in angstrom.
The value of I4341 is -2.5 angstrom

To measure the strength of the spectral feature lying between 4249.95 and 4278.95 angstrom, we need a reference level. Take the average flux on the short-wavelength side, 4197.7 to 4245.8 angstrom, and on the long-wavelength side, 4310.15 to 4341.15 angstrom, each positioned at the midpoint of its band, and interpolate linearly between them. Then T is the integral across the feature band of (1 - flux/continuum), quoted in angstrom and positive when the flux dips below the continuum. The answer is 0.3 angstrom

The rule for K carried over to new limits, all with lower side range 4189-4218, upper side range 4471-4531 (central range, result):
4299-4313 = 1.5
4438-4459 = 1.3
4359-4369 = -1.0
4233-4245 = -0.3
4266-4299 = 0.1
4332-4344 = -0.8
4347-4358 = -0.4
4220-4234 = 0.1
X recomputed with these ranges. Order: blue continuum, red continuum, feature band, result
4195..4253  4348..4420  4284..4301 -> 0.027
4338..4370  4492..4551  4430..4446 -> 0.047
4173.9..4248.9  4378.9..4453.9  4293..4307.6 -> 0.072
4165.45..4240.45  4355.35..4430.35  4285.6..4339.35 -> 0.014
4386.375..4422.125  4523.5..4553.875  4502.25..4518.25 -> -0.044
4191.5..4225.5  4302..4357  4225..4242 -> 0.001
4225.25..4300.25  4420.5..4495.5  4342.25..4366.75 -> -0.076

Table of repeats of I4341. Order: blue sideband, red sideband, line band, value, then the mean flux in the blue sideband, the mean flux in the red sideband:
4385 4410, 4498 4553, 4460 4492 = -0.70 angstrom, 10.6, 11.5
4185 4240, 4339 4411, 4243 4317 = 1.74 angstrom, 9.77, 10.9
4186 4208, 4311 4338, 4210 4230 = -0.01 angstrom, 9.59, 10.9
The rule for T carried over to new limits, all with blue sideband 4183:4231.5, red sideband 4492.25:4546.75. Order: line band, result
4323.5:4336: -0.7 angstrom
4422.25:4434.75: -0.1 angstrom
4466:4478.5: -0.5 angstrom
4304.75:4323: 0.4 angstrom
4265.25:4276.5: 0.0 angstrom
